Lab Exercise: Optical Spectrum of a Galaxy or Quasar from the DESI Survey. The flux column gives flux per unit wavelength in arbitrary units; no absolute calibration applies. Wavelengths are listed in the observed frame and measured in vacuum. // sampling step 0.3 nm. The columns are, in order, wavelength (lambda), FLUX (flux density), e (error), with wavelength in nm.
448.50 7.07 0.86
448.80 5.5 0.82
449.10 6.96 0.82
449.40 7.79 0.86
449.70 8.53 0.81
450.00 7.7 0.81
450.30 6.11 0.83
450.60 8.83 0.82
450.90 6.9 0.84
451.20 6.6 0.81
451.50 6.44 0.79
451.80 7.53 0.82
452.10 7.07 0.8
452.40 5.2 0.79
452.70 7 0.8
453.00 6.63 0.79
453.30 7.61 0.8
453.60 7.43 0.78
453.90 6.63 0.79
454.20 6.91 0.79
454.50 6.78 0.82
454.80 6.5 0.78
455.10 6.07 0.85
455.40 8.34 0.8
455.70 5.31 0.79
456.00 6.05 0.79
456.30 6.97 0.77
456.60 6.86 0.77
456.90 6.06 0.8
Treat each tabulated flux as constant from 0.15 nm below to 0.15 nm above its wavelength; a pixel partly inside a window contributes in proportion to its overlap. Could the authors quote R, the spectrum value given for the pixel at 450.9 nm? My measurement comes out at 6.9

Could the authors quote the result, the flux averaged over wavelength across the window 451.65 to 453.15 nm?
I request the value 6.69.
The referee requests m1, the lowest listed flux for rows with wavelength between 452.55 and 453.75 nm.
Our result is 6.63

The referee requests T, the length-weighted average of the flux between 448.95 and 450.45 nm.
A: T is 7.42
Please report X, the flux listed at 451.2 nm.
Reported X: 6.6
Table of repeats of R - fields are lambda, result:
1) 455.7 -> 5.31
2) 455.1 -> 6.07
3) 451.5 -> 6.44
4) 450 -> 7.7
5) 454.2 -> 6.91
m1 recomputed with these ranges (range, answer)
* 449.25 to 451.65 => 6.11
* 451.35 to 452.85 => 5.2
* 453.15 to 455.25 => 6.07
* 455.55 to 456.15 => 5.31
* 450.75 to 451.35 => 6.6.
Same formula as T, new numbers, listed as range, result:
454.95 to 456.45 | 6.55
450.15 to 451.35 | 7.11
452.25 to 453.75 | 6.77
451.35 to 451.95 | 6.98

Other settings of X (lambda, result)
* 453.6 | 7.43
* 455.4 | 8.34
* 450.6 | 8.83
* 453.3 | 7.61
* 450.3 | 6.11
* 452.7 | 7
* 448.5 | 7.07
